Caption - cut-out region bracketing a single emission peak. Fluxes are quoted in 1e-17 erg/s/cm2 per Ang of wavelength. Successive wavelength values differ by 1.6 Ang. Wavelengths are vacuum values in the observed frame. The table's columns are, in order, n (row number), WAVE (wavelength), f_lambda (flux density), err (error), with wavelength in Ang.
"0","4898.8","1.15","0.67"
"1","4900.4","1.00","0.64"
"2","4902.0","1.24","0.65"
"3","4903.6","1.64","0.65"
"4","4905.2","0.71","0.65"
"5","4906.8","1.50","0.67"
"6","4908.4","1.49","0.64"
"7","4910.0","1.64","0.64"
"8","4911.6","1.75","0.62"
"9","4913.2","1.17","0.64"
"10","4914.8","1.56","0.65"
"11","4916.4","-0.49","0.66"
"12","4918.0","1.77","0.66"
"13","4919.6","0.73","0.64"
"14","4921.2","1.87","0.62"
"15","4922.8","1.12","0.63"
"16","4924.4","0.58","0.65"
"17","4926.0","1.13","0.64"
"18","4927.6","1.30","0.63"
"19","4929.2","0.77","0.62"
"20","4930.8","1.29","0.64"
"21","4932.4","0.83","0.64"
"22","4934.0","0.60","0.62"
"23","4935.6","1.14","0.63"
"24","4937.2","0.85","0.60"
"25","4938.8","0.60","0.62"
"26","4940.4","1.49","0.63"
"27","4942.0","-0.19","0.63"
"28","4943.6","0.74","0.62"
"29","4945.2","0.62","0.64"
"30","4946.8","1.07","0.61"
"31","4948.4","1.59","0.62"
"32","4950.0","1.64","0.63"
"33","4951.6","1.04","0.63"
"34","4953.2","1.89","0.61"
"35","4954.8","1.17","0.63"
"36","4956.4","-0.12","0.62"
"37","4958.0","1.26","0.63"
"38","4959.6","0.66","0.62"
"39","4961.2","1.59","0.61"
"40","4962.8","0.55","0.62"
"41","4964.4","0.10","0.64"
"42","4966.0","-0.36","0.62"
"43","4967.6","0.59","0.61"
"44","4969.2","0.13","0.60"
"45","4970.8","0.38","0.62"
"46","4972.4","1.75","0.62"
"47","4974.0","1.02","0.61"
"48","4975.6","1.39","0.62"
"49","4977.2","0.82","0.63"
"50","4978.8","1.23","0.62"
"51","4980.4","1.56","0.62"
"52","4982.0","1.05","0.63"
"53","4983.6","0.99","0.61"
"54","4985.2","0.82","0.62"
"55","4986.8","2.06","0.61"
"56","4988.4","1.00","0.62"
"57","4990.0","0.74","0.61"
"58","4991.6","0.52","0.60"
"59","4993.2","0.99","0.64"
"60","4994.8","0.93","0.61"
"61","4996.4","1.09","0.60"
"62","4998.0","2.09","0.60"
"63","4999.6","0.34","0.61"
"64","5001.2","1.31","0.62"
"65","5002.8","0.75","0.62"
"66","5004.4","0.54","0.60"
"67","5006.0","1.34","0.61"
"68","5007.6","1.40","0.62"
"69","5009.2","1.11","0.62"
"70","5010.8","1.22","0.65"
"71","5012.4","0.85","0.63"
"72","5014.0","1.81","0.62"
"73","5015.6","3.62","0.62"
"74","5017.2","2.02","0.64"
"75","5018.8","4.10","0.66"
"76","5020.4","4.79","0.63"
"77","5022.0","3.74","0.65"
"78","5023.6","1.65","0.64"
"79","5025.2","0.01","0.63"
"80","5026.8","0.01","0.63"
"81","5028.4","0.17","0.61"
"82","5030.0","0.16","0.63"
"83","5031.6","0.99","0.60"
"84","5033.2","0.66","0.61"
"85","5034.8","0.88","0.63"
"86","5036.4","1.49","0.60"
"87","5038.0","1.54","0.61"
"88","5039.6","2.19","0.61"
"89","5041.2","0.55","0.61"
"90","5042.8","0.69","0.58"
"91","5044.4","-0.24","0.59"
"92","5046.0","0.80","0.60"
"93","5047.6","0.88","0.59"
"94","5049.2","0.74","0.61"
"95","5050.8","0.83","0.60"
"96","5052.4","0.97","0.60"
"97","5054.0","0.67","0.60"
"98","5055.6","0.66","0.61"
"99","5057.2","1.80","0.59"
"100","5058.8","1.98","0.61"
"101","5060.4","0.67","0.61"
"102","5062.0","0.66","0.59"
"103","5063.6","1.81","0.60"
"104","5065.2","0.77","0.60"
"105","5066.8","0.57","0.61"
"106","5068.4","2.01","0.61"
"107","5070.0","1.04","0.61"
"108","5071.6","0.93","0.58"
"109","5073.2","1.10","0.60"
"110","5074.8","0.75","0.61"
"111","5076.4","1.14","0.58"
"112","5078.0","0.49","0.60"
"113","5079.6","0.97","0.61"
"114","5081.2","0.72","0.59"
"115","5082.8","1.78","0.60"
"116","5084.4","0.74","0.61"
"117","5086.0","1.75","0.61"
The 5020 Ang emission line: [O II] 3727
